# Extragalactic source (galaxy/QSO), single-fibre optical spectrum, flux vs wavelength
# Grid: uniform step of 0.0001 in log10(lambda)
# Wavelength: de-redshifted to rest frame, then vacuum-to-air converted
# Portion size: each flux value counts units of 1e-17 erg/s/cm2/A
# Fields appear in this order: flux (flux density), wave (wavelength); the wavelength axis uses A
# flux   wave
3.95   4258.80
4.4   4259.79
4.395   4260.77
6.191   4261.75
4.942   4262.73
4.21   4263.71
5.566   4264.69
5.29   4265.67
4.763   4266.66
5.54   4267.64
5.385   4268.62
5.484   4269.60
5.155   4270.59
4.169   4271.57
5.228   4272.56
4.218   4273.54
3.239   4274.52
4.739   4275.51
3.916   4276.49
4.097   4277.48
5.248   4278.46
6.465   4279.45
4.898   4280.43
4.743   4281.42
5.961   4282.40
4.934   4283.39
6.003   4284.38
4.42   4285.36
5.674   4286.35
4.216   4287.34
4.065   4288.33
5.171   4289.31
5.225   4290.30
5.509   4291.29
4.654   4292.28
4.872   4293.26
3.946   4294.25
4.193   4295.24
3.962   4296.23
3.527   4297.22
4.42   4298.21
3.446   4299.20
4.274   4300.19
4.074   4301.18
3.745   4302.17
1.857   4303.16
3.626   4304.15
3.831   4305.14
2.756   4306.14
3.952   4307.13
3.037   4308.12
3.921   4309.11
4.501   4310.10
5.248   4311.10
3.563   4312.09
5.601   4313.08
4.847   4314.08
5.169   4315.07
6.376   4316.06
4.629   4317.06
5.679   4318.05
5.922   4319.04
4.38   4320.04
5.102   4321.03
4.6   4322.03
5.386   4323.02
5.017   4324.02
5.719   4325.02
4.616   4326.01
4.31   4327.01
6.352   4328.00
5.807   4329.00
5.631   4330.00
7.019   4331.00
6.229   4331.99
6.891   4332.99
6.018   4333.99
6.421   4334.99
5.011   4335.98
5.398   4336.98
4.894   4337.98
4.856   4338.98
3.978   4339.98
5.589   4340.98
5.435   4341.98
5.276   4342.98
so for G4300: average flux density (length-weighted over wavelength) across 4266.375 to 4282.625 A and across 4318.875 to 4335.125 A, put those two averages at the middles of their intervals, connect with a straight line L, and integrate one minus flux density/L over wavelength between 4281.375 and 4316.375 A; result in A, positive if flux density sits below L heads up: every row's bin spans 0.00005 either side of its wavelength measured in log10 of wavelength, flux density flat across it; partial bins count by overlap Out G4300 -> 5.3 A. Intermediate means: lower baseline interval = 4.88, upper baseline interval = 5.59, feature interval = 4.41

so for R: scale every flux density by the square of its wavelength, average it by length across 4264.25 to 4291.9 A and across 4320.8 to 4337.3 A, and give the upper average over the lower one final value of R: 1.16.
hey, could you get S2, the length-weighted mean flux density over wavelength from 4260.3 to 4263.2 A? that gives 5.19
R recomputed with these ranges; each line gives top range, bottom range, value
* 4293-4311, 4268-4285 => 0.78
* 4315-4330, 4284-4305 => 1.24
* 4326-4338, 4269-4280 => 1.26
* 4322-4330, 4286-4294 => 1.10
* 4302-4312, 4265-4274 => 0.74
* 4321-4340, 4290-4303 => 1.33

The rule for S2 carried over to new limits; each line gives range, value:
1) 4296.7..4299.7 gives 3.8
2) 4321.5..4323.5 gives 4.99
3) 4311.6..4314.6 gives 4.68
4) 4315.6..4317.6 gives 5.49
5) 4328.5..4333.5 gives 6.31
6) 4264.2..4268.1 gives 5.28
